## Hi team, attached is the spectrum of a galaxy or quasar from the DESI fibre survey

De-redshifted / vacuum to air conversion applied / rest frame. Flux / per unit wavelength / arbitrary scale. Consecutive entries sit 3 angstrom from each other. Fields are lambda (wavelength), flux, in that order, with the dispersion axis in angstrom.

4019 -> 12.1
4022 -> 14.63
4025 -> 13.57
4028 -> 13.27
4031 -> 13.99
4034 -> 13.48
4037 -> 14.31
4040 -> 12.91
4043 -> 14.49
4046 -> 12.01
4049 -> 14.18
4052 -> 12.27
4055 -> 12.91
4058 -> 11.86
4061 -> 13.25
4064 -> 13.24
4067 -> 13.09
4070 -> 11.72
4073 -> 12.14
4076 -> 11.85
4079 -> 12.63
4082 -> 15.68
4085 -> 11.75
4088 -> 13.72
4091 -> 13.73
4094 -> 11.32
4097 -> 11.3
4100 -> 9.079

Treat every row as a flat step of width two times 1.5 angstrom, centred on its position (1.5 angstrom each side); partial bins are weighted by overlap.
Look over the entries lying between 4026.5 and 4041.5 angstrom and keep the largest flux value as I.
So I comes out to 14.31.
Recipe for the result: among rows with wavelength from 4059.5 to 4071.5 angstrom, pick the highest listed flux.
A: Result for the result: 13.25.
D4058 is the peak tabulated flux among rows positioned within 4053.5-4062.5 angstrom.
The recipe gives 13.25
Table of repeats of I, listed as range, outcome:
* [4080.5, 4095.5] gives 15.68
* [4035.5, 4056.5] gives 14.49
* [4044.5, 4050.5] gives 14.18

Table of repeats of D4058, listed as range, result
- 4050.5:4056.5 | 12.91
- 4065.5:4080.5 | 13.09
